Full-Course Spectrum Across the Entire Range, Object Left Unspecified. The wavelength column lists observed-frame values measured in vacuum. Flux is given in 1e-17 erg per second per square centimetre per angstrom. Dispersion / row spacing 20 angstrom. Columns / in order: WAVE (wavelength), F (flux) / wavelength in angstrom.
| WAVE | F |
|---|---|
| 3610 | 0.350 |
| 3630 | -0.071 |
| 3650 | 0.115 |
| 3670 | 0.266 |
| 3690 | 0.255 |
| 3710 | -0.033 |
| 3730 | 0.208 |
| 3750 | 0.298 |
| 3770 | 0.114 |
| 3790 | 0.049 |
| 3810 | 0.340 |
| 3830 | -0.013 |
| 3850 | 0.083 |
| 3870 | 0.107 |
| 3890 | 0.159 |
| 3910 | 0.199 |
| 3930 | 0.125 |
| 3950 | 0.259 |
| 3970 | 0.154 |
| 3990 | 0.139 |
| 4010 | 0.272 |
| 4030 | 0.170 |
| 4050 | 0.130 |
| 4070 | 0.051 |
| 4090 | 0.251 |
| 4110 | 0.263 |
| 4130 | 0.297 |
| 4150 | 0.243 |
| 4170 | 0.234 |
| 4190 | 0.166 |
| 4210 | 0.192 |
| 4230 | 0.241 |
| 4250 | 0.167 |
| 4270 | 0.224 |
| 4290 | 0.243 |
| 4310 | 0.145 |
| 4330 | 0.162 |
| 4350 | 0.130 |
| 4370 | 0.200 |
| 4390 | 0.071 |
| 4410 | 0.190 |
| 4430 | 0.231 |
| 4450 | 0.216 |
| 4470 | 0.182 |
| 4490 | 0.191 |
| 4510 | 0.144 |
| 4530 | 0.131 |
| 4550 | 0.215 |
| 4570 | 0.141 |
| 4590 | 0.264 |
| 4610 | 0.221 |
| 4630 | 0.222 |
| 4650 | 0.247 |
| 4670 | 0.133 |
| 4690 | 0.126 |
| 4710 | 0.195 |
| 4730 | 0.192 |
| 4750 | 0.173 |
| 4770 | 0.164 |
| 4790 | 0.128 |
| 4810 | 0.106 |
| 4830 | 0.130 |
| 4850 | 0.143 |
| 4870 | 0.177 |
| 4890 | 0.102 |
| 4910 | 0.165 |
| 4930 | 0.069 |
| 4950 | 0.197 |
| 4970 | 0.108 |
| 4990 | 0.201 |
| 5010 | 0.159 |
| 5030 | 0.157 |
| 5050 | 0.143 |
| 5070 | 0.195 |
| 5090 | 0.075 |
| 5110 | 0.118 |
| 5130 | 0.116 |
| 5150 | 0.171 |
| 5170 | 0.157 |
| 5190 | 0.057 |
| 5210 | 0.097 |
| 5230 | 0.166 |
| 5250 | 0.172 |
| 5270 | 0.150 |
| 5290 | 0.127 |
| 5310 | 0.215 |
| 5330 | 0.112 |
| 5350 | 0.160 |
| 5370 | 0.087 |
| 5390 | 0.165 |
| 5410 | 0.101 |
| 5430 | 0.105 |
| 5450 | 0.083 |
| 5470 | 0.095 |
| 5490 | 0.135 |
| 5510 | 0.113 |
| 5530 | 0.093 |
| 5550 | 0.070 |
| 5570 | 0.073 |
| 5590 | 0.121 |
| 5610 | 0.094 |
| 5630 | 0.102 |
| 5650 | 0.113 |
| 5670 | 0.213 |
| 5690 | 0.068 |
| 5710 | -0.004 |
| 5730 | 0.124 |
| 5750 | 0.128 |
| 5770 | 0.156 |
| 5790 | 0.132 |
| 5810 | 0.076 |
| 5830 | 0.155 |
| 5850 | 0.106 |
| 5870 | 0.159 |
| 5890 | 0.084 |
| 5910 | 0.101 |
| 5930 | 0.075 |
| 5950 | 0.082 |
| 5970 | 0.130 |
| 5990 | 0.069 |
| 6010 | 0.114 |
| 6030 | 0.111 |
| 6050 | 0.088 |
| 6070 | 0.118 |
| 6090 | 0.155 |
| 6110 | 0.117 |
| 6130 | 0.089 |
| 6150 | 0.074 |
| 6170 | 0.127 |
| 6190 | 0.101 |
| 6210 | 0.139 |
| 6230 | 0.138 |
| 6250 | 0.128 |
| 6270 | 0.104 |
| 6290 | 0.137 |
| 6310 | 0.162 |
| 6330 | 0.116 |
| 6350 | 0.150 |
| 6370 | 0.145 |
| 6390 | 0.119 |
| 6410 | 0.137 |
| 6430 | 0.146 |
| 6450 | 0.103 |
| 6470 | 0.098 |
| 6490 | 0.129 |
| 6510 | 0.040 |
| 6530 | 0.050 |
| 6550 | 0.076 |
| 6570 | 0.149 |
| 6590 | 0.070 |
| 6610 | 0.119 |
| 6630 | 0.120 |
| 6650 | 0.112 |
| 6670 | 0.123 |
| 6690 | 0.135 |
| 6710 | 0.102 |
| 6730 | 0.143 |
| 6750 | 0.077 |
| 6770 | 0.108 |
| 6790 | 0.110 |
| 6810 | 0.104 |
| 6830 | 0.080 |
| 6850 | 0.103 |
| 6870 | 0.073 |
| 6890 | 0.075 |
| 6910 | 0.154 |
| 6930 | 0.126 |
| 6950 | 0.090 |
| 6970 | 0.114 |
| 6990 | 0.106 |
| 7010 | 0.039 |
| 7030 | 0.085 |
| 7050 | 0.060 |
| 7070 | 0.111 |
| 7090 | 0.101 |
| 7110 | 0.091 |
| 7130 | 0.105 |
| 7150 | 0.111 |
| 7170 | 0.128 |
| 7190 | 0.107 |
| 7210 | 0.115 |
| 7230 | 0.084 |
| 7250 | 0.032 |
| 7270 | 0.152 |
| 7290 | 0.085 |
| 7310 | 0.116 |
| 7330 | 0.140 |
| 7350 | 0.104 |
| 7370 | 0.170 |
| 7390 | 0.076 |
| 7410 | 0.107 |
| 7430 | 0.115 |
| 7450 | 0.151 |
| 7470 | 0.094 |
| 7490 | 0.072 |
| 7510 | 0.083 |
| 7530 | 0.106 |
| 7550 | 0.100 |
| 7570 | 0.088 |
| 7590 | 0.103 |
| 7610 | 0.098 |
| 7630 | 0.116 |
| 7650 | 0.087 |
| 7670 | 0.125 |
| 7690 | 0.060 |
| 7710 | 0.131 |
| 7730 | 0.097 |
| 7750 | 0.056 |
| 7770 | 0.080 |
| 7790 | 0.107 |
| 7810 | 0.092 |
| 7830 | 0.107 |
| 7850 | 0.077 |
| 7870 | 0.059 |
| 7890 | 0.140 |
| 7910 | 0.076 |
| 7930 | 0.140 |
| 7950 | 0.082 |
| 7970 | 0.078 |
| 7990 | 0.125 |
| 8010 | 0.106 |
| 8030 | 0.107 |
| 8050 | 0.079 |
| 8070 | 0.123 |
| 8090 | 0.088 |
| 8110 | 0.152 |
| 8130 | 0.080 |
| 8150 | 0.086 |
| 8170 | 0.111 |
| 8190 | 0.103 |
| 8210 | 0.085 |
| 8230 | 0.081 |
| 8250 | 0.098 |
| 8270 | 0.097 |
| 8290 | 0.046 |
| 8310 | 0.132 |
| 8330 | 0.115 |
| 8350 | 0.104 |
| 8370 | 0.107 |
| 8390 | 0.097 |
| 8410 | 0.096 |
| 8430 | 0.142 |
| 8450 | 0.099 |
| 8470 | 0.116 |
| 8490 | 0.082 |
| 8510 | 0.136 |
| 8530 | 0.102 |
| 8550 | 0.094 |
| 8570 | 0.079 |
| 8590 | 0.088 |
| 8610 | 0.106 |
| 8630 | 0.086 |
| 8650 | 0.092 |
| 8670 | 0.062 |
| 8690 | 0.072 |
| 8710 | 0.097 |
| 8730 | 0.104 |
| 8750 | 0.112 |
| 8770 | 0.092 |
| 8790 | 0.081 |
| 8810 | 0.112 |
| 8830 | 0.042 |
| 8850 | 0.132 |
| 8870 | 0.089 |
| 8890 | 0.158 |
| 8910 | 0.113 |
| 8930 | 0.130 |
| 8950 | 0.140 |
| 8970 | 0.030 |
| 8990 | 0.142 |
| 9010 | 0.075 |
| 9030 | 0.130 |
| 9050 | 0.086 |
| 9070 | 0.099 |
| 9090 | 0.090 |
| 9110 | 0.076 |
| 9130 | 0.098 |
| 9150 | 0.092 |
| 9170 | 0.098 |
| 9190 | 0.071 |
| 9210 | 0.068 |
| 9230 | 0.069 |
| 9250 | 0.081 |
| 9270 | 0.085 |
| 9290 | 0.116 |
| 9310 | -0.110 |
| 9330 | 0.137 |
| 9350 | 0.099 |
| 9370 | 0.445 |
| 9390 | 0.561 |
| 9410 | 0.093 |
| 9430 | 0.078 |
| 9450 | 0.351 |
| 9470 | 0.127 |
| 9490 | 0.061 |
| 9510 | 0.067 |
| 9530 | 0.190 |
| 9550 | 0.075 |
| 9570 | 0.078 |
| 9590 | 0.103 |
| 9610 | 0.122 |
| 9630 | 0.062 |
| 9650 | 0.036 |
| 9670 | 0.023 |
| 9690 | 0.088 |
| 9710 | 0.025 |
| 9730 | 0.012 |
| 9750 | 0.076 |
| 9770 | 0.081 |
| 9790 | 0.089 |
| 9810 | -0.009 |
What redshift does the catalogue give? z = 1.52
